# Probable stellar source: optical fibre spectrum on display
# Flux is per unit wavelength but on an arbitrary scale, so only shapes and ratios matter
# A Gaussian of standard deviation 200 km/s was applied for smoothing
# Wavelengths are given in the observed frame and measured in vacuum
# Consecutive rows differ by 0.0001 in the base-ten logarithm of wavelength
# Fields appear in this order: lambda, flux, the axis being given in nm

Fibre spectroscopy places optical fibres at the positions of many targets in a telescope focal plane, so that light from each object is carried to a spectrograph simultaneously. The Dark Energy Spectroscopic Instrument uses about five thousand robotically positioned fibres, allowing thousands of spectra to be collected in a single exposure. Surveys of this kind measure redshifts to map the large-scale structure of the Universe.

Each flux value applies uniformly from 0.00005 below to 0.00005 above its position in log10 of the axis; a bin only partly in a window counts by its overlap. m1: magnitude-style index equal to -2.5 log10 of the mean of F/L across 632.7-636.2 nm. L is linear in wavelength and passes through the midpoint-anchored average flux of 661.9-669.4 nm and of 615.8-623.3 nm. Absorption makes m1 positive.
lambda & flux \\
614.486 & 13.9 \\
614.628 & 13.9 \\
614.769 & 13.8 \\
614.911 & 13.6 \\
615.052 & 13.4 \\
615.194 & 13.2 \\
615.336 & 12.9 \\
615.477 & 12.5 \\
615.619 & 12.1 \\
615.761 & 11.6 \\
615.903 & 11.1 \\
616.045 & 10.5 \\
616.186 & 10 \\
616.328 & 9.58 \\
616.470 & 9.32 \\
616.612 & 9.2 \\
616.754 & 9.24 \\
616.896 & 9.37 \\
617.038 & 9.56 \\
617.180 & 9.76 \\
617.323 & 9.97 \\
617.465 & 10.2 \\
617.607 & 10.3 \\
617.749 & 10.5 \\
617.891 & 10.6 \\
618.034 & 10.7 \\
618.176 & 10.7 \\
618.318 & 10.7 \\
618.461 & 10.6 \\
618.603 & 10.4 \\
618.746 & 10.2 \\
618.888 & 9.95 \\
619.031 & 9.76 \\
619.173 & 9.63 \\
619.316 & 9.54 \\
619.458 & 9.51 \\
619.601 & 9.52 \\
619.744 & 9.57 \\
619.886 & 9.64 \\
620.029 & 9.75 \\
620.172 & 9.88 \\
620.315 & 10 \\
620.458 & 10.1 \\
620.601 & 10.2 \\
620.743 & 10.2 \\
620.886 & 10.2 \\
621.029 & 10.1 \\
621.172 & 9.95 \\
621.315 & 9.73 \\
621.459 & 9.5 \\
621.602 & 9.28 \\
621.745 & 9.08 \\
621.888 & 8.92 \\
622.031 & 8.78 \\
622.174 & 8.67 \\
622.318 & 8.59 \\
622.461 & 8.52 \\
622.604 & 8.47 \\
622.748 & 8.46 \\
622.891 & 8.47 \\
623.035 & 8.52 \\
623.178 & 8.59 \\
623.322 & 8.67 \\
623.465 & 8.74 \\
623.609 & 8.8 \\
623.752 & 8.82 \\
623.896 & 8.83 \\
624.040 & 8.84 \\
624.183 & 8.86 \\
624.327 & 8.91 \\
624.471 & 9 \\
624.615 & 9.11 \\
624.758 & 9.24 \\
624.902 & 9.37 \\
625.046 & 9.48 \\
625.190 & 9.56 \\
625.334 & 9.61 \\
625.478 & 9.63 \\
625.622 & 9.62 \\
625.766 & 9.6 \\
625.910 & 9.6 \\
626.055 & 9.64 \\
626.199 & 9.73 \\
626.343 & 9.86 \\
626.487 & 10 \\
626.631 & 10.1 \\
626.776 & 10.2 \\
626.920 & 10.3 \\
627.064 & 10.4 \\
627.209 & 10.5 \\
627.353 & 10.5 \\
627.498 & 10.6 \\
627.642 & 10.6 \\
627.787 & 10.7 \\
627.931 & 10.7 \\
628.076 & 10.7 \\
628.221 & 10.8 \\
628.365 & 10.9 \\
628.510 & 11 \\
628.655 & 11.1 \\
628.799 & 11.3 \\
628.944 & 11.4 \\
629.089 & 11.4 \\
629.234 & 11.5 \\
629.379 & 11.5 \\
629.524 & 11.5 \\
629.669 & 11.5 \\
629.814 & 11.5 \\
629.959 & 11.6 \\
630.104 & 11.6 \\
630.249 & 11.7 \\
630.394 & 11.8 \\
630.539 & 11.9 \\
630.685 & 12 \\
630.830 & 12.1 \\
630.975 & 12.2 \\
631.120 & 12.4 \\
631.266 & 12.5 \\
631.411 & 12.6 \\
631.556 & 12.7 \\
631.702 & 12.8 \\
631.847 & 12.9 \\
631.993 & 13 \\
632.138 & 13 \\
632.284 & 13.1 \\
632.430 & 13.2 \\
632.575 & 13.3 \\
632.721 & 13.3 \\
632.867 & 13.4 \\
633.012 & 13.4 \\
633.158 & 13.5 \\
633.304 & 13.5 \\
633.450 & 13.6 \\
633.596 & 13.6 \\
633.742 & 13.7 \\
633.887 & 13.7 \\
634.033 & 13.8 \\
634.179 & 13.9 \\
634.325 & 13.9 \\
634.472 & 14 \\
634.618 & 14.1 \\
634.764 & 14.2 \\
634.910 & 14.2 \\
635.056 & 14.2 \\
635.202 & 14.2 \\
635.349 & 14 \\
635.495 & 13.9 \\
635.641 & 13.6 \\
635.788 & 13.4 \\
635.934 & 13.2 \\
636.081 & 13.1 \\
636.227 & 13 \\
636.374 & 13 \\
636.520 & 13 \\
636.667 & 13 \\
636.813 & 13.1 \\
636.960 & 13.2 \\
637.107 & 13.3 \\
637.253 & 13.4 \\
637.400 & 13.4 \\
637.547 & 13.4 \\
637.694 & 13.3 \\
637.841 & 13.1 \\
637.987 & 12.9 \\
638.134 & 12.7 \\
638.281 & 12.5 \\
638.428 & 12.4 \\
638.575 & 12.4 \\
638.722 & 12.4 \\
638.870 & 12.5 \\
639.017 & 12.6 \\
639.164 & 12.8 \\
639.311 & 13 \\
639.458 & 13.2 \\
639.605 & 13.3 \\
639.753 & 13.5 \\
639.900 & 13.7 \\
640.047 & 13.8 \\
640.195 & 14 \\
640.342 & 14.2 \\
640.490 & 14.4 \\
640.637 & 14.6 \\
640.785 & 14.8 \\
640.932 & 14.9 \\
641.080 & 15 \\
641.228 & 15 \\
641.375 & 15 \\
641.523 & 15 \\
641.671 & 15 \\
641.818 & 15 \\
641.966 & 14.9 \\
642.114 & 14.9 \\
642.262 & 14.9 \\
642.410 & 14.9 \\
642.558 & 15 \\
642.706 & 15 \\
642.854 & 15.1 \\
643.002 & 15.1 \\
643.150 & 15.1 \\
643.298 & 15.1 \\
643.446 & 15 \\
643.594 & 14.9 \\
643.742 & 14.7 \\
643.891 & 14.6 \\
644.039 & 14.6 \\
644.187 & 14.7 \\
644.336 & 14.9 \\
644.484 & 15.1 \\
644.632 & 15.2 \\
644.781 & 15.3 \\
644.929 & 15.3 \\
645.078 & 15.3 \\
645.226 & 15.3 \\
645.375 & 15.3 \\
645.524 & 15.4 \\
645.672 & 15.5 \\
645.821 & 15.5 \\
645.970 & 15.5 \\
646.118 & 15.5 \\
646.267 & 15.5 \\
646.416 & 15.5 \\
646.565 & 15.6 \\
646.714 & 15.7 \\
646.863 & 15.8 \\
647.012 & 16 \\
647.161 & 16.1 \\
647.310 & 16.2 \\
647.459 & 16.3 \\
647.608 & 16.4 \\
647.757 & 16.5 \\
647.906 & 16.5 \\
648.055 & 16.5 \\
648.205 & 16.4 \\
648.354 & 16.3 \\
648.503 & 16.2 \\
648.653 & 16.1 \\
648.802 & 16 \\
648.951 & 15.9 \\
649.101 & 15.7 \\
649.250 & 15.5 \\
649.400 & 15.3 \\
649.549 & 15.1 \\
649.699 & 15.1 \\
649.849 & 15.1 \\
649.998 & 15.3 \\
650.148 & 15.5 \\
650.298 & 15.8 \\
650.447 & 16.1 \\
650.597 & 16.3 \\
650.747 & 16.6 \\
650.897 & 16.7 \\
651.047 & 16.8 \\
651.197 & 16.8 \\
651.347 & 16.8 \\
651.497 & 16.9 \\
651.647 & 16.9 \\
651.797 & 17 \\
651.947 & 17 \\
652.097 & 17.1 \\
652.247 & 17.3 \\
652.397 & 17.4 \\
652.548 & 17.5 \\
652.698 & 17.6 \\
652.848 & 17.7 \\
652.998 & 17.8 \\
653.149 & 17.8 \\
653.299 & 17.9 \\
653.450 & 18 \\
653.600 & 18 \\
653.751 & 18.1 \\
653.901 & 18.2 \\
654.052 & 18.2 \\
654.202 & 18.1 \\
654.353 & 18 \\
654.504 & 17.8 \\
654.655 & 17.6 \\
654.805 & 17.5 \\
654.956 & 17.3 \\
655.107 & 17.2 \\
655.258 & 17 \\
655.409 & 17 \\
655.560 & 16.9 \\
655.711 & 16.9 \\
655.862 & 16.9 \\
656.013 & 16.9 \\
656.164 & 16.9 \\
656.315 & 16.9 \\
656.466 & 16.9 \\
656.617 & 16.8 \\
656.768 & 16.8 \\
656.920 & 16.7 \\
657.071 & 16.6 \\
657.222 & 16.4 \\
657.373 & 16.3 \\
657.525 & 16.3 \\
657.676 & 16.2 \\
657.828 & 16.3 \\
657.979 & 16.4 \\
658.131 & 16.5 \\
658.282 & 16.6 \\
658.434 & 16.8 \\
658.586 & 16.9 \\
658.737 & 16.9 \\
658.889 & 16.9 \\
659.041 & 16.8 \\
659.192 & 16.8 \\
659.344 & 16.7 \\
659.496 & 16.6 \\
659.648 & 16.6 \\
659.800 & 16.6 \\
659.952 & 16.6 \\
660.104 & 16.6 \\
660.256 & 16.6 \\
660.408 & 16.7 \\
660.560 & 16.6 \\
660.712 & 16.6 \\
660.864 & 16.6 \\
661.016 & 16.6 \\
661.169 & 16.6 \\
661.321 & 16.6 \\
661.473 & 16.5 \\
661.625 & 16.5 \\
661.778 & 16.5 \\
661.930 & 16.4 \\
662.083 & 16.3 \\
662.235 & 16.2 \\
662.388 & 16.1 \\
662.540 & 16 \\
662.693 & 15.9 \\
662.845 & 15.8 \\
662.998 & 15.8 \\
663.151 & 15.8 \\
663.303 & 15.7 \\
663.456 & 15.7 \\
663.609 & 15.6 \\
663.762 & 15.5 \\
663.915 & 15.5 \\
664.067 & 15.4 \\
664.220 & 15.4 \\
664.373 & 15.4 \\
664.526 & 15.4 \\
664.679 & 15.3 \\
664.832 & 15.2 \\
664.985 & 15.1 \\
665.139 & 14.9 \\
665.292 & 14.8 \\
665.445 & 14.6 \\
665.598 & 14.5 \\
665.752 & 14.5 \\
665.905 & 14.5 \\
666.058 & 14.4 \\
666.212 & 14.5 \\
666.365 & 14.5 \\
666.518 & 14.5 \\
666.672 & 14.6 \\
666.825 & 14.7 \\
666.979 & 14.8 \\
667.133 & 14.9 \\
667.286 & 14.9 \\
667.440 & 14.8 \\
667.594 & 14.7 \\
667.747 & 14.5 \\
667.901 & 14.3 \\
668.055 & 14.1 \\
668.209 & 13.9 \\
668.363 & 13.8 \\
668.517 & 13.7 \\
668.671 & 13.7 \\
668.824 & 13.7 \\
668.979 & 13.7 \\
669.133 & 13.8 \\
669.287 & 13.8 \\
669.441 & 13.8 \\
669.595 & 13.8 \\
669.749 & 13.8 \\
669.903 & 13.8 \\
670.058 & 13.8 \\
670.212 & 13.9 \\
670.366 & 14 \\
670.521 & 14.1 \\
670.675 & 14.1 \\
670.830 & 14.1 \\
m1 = -0.204 mag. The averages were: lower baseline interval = 9.68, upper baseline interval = 14.9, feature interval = 13.7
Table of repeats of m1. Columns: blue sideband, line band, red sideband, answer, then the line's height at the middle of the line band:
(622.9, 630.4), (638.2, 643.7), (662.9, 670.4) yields -0.21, 11.7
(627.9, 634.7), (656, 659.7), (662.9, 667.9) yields -0.16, 14.4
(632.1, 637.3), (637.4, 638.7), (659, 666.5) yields 0.08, 13.8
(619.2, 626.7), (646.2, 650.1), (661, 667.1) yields -0.21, 13.1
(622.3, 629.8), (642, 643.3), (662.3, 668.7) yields -0.24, 12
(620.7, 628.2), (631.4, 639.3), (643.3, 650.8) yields -0.08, 12.4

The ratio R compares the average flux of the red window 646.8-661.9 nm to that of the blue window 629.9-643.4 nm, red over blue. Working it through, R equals 1.2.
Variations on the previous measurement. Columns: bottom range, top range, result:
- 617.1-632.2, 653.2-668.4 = 1.57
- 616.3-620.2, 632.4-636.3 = 1.38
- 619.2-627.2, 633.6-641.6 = 1.45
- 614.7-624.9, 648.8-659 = 1.70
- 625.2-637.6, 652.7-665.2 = 1.37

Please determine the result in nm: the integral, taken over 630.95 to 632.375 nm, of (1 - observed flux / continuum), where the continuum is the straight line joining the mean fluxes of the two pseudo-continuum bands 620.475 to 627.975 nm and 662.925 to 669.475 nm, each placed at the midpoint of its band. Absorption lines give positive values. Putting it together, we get -0.32 nm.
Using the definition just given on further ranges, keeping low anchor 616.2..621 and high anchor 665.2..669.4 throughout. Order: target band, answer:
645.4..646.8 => -0.35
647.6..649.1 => -0.43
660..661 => -0.21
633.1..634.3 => -0.25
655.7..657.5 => -0.45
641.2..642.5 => -0.31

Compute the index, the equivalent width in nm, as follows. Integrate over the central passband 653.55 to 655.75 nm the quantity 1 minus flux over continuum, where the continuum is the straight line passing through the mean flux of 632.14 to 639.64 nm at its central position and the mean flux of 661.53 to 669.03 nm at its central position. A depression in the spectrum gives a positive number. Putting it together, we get -0.48 nm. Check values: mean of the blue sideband 13.3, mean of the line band 17.6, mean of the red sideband 15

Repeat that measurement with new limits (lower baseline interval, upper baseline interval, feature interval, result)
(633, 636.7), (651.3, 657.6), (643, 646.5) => 0.070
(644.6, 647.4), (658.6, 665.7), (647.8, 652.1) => -0.135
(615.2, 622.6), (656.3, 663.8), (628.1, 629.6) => 0.045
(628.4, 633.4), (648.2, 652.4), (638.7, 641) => 0.076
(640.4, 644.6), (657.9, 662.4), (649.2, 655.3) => -0.436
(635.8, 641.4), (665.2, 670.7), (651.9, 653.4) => -0.404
